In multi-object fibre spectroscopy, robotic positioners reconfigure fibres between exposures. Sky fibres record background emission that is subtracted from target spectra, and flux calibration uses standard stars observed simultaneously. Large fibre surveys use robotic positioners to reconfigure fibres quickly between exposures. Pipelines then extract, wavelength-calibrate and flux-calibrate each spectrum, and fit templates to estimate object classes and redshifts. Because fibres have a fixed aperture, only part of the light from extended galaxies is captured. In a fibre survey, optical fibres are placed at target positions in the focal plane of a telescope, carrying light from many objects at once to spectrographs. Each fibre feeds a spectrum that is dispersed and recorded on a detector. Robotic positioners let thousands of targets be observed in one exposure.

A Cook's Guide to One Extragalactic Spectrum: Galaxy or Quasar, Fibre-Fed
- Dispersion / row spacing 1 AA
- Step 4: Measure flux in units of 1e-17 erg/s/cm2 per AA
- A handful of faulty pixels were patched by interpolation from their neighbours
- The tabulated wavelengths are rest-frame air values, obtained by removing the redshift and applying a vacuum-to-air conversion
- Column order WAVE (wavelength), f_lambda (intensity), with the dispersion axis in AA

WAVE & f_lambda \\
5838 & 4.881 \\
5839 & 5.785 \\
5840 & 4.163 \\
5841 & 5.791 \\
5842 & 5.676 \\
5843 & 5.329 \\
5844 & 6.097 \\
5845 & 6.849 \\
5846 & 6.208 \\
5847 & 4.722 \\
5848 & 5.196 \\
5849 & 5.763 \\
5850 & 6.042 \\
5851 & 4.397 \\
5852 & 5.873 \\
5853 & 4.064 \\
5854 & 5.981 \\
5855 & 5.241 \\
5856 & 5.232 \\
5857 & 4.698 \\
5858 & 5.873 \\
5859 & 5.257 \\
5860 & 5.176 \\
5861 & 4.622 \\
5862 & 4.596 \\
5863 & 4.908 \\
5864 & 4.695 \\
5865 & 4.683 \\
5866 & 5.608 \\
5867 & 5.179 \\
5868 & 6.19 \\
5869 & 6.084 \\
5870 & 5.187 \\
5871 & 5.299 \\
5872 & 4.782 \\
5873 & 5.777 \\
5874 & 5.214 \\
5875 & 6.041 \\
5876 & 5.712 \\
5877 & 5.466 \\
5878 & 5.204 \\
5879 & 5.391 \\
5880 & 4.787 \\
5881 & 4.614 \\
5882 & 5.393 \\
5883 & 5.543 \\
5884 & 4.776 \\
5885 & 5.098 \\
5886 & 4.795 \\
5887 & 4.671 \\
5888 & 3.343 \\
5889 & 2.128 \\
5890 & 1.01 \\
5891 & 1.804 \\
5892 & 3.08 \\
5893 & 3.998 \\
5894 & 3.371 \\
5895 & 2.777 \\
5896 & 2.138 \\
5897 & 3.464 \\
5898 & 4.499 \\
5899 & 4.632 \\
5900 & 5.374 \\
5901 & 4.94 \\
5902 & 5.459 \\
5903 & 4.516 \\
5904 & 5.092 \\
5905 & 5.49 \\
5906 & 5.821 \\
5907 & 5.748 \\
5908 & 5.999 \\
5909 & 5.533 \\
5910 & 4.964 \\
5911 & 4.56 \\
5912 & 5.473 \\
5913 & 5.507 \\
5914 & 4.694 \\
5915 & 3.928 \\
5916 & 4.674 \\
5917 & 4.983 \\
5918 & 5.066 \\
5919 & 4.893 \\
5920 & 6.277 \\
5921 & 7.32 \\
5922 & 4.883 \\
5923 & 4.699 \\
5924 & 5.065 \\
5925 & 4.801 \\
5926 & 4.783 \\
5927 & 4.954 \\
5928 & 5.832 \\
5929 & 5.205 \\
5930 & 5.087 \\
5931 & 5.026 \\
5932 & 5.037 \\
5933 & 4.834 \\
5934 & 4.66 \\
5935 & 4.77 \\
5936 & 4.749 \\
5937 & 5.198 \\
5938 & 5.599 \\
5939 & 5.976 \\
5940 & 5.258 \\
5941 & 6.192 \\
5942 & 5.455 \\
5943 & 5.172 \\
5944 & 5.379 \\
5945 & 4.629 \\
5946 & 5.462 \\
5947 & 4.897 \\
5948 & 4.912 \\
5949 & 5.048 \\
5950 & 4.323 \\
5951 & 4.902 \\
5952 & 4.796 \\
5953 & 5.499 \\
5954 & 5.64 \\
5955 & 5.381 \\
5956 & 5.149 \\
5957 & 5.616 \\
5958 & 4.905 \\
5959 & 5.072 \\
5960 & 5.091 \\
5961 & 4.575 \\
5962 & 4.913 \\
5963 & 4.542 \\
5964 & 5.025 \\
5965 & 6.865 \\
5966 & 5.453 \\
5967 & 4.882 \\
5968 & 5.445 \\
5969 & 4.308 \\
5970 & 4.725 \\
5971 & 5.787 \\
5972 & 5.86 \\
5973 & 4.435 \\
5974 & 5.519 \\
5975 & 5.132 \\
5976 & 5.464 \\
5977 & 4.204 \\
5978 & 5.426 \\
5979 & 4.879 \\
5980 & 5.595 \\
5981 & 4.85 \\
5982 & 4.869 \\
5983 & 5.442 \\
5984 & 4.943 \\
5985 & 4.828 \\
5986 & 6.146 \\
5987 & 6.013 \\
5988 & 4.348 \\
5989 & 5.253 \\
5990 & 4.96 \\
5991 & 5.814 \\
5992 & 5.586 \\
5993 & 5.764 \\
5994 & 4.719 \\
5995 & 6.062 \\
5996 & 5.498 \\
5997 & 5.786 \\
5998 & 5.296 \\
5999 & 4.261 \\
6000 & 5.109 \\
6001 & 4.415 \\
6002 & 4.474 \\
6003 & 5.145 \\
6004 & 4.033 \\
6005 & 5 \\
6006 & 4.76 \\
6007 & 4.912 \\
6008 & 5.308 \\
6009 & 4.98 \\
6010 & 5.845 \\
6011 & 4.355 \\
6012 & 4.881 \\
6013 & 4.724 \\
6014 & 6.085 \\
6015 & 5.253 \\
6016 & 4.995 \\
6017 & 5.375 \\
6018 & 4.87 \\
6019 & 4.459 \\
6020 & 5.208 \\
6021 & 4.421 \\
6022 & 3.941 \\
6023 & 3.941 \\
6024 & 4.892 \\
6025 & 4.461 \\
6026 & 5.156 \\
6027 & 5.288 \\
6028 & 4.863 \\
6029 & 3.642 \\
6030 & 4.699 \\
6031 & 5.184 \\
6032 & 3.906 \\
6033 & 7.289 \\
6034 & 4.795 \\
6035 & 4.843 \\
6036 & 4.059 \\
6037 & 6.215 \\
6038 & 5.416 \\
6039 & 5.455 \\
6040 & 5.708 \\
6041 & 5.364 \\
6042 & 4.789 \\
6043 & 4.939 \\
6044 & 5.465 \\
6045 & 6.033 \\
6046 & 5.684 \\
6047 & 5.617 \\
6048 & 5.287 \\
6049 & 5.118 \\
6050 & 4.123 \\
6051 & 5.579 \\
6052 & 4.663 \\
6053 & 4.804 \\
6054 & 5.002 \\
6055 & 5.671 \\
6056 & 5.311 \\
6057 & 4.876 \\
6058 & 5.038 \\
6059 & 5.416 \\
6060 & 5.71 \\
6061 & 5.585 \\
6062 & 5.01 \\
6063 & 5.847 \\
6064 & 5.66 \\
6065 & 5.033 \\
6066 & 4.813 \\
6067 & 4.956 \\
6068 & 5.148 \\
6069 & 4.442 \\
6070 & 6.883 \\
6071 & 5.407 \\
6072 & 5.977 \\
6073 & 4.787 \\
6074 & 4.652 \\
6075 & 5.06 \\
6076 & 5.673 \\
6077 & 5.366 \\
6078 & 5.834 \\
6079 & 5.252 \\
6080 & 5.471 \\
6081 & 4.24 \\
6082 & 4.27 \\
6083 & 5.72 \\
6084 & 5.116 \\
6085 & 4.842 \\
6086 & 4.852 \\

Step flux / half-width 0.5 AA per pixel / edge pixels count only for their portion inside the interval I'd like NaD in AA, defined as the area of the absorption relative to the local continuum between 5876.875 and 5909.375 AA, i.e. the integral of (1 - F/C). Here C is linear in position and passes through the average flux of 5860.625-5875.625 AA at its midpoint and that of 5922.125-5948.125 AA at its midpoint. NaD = 5.1 AA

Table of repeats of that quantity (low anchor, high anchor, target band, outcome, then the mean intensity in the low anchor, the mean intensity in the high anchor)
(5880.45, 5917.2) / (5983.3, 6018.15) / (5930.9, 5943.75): -1.5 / 4.43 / 5.14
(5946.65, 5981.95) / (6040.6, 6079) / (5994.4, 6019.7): 0.7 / 5.12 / 5.28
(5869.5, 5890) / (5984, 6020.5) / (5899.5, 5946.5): -2.4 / 4.86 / 5.12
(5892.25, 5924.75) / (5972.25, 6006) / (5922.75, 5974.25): -1.6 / 4.86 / 5.13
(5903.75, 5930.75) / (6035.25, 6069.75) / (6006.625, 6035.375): 1.8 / 5.23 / 5.24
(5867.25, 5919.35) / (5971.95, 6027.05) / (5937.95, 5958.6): -1.5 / 4.71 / 5.05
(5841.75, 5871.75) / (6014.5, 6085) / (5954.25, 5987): 0.2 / 5.35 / 5.13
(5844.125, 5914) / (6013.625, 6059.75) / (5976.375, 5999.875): -1.0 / 4.9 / 5.07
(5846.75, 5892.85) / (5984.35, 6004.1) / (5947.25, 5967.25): -0.1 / 4.89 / 5.2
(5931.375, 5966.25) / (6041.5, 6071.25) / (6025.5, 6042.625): 0.5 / 5.17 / 5.26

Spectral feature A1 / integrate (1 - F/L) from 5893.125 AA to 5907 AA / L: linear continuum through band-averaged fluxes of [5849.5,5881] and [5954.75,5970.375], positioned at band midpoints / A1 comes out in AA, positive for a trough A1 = 2.0 AA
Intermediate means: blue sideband 5.26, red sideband 5.12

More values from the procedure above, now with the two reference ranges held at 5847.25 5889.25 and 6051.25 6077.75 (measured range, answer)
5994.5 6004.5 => 0.4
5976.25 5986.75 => 0.1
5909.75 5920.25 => 0.4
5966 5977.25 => 0.2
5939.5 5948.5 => -0.1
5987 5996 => -0.3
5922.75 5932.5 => 0.2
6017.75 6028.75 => 1.2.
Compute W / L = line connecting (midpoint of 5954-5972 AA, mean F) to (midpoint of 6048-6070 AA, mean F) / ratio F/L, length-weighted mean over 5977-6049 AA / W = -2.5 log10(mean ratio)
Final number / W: 0.020 mag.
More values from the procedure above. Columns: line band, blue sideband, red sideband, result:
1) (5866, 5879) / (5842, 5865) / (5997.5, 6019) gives -0.050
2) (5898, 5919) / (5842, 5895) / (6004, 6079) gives -0.027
